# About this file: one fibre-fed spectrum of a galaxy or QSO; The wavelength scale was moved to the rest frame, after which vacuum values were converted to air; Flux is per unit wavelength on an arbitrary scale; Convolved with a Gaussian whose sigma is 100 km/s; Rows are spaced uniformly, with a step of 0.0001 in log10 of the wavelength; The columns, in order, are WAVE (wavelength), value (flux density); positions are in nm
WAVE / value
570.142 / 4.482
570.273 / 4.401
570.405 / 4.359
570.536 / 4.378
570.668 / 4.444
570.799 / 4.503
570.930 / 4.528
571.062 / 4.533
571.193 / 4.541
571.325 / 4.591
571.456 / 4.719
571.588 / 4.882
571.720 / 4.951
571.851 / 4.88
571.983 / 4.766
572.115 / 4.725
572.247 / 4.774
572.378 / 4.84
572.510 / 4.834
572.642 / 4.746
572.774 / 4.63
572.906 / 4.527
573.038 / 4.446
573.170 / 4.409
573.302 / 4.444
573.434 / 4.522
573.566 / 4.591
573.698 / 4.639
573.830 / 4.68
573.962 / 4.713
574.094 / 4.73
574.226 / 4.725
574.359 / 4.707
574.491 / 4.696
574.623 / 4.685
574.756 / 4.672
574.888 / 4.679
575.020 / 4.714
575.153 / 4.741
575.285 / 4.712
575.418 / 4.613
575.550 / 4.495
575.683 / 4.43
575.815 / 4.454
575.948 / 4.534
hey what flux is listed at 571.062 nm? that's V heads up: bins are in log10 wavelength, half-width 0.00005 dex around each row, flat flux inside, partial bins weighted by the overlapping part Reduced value 4.533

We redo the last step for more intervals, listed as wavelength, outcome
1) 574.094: 4.73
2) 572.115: 4.725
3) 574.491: 4.696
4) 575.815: 4.454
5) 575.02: 4.714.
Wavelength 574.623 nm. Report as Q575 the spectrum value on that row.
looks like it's 4.685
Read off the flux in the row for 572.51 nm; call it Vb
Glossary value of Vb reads 4.834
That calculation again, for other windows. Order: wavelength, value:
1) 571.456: 4.719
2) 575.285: 4.712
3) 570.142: 4.482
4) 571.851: 4.88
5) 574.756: 4.672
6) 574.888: 4.679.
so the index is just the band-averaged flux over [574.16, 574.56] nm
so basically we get 4.71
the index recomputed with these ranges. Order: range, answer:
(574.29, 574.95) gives 4.68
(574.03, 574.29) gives 4.73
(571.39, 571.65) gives 4.8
